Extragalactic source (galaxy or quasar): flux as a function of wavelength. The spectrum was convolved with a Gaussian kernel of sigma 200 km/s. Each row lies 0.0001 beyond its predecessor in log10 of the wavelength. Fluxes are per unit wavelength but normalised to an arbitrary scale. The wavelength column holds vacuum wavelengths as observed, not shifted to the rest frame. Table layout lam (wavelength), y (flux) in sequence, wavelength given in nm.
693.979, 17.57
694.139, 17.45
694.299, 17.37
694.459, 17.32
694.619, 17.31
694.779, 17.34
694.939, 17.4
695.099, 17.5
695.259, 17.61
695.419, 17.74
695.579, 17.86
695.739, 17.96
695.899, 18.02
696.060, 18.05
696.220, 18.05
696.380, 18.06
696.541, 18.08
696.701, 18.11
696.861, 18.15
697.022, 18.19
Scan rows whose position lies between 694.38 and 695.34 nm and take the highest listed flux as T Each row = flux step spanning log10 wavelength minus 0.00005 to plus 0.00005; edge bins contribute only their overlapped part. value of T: 17.61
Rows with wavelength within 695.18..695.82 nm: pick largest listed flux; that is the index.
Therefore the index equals 17.96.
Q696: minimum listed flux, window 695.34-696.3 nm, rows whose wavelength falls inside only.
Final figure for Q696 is 17.74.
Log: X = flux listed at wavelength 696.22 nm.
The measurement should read 18.05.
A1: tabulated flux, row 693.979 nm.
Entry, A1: 17.57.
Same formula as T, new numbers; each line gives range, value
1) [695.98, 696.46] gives 18.06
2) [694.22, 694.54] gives 17.37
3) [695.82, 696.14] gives 18.05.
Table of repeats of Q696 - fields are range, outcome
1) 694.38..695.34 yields 17.31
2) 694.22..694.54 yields 17.32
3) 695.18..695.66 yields 17.61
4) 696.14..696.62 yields 18.05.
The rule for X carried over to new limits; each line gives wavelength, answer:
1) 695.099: 17.5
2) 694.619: 17.31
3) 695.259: 17.61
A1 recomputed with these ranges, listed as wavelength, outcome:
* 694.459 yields 17.32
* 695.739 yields 17.96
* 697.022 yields 18.19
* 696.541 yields 18.08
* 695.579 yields 17.86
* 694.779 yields 17.34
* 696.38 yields 18.06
